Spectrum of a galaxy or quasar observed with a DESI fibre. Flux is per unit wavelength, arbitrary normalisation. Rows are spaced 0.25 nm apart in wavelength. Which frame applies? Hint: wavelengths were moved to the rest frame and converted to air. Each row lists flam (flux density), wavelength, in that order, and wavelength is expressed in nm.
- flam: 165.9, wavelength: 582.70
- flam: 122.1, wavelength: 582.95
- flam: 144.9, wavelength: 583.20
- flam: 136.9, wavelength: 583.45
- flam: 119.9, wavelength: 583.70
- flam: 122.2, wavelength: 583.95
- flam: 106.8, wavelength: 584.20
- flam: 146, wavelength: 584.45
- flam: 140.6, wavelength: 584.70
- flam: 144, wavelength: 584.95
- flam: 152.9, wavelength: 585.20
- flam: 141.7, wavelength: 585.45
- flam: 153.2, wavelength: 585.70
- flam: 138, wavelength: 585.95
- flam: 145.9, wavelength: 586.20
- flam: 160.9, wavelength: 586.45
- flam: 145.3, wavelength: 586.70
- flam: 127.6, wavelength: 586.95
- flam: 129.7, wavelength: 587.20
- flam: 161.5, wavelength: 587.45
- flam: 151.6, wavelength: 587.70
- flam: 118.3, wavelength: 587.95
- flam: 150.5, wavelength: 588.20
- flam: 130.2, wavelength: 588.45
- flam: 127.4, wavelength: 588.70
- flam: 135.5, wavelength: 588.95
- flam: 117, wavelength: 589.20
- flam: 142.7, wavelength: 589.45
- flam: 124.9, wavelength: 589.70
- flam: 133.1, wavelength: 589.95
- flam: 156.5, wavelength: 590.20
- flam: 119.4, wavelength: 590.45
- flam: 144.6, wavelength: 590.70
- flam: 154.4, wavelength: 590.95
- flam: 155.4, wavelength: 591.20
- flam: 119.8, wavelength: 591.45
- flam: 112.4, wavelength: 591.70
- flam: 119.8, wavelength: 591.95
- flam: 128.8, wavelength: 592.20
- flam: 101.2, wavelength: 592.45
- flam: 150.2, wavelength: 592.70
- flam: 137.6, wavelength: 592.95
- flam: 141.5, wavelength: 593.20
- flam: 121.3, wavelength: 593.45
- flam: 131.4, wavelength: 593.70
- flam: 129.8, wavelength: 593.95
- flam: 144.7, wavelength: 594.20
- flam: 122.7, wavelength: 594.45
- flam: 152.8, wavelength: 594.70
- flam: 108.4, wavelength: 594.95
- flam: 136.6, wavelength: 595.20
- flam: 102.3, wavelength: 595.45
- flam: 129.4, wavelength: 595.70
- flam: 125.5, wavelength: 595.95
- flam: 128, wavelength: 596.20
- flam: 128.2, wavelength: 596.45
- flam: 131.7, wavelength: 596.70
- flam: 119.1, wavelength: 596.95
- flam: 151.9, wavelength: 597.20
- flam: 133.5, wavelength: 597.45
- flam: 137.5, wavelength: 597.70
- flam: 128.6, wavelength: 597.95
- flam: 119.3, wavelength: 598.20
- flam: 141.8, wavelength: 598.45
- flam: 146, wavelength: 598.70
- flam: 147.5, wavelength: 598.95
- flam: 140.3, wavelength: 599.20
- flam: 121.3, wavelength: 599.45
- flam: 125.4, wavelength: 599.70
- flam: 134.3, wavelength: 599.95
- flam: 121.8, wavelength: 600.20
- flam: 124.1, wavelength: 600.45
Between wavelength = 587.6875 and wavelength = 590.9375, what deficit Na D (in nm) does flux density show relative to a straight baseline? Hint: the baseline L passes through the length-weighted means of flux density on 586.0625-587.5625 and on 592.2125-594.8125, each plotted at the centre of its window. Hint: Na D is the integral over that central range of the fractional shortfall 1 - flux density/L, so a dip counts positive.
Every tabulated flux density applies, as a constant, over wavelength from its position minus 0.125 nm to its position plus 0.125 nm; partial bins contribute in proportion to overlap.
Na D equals 0.13 nm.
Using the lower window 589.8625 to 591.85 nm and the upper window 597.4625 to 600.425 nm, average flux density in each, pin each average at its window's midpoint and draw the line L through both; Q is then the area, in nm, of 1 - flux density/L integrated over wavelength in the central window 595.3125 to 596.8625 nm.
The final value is 0.12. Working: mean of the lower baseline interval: 137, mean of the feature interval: 124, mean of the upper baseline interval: 133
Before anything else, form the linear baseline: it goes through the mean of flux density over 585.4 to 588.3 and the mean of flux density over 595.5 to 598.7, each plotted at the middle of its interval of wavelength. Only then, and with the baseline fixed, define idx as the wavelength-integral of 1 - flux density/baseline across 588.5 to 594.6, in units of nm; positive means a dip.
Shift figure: 0.25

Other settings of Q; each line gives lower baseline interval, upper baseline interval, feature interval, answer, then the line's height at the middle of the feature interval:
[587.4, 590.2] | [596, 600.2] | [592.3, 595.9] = 0.13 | 134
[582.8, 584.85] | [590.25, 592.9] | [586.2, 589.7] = -0.19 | 131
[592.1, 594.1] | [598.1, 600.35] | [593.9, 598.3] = 0.08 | 132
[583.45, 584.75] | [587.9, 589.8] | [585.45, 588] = -0.28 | 130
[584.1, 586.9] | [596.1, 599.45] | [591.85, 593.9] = 0.13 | 138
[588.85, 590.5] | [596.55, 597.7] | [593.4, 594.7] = 0.01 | 134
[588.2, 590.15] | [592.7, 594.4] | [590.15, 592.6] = 0.06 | 134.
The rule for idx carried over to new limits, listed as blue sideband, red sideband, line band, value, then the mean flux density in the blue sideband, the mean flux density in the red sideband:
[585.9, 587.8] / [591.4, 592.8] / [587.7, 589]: 0.04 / 145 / 122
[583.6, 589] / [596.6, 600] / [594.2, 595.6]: 0.09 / 139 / 134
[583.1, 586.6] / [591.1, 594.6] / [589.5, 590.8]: -0.03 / 140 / 130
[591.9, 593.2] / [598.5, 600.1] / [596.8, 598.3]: 0.03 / 129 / 136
